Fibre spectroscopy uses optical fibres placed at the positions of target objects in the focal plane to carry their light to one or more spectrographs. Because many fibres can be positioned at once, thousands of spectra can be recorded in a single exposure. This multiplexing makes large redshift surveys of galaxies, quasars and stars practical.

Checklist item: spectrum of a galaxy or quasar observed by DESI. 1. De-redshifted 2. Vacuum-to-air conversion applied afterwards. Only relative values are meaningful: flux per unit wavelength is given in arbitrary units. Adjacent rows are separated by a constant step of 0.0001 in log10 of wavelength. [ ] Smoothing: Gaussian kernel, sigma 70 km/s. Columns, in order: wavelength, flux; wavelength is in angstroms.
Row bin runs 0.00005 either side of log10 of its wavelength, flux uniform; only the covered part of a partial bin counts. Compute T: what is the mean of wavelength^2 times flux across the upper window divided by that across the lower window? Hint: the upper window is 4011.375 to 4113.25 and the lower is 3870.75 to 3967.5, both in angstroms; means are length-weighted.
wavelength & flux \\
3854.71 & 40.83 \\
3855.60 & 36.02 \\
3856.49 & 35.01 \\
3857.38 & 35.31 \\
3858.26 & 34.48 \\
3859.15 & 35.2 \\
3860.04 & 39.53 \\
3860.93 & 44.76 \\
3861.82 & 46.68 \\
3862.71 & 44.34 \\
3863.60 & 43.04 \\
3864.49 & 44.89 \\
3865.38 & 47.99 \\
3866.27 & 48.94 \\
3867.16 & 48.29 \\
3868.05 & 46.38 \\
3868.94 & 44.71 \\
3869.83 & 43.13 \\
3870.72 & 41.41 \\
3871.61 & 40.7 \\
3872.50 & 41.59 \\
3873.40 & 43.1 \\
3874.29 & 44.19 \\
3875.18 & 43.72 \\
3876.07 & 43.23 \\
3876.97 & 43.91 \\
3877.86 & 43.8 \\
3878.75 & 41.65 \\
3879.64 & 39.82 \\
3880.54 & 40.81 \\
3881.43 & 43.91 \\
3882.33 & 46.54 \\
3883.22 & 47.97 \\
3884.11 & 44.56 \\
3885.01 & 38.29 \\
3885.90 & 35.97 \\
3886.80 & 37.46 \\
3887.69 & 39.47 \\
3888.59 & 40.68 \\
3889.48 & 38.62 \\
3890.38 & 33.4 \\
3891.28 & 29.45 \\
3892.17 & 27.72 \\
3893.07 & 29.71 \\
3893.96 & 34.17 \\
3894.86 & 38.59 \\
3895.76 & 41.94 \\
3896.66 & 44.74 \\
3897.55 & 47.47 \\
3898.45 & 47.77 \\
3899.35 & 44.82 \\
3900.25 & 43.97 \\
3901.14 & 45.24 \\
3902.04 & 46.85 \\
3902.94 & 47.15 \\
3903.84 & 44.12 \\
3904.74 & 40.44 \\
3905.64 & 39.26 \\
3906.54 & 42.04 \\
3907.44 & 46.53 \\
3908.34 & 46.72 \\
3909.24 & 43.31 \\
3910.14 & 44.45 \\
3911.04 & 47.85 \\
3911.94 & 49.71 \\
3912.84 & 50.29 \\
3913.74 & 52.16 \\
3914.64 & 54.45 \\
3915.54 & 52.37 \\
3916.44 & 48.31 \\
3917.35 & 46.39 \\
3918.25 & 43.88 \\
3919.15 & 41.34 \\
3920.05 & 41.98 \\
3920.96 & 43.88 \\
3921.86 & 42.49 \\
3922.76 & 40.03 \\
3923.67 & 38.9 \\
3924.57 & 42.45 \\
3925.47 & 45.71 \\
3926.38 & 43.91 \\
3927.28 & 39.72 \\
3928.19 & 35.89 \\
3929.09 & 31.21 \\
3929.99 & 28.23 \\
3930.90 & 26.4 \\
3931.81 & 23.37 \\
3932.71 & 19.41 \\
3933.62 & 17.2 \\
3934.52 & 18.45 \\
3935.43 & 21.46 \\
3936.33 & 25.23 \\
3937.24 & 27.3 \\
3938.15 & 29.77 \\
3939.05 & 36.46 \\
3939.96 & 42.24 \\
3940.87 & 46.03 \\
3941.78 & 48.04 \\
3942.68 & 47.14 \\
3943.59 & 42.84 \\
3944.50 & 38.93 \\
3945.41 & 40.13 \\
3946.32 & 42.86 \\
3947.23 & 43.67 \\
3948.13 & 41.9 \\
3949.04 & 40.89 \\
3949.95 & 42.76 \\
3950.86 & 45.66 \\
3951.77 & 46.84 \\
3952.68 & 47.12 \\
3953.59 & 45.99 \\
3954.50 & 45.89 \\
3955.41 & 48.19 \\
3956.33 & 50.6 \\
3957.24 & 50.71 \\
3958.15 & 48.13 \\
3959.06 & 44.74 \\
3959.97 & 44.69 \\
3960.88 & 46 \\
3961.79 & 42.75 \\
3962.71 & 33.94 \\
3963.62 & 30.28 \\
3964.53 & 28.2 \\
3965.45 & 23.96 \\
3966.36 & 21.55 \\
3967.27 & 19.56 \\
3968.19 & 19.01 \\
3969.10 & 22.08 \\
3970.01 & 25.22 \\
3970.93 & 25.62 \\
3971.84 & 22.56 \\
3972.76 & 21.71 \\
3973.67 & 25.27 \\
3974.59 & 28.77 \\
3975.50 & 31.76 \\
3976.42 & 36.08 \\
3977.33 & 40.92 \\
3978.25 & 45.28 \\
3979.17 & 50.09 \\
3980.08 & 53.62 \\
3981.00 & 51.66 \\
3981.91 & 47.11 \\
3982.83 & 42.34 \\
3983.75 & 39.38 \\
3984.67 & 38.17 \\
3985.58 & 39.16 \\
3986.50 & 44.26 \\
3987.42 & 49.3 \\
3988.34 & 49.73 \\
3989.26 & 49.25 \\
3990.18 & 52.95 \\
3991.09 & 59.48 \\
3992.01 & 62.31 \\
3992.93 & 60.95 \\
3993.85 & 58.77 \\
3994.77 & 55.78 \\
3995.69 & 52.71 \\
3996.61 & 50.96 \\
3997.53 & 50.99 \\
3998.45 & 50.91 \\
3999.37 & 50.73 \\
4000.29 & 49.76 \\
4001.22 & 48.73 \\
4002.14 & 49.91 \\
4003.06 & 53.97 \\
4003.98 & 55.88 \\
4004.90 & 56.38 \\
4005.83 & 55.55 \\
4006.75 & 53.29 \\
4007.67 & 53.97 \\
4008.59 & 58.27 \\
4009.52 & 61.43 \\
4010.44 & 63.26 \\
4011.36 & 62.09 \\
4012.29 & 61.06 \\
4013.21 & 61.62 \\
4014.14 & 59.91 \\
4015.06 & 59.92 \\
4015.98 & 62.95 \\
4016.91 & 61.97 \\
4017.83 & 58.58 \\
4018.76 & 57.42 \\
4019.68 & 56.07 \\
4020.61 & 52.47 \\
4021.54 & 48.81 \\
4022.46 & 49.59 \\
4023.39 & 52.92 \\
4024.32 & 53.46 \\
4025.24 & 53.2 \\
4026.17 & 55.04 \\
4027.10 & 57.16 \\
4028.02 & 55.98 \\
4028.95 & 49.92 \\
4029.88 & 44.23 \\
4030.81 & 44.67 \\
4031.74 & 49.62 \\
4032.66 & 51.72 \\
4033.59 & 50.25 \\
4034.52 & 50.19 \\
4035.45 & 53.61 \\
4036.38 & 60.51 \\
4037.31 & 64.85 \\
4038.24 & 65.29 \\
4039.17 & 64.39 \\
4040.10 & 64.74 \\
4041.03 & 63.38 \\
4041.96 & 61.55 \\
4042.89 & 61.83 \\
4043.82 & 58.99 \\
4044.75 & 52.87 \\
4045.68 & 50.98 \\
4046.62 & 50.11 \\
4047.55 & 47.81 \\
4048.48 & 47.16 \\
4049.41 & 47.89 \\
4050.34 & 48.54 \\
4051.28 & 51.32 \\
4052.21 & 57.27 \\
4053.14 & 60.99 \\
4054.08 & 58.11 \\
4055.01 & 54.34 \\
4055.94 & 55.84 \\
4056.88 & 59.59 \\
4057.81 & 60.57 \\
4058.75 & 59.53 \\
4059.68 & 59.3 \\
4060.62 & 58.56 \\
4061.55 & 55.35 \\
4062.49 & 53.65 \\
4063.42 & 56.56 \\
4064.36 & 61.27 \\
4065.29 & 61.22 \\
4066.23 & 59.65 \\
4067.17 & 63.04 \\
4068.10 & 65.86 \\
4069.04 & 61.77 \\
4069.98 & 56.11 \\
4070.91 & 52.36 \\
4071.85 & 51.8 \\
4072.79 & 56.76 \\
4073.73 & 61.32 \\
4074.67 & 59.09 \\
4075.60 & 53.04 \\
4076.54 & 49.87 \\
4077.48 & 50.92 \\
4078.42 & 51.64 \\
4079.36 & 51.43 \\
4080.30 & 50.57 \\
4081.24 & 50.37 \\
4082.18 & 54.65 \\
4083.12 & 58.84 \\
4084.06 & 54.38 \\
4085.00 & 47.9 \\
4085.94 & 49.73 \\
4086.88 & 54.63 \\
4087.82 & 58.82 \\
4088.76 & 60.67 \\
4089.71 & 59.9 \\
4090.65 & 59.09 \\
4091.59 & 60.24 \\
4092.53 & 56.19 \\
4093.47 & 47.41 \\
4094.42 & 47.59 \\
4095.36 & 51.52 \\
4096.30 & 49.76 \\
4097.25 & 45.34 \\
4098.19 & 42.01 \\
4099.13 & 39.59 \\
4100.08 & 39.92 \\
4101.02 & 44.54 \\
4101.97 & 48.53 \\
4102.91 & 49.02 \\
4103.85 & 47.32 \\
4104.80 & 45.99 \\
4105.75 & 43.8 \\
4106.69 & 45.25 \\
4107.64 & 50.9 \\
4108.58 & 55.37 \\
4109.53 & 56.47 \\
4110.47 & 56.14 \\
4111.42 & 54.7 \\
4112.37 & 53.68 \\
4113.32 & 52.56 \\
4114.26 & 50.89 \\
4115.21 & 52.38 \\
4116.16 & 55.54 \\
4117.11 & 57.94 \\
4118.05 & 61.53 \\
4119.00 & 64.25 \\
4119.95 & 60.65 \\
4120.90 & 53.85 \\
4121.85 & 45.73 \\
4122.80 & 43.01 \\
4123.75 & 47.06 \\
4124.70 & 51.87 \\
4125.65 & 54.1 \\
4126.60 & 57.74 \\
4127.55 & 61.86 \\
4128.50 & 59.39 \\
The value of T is 1.45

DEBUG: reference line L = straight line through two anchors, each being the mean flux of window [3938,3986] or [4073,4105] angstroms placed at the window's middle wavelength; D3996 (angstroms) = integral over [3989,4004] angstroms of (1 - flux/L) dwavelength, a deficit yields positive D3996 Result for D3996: -4.1 angstroms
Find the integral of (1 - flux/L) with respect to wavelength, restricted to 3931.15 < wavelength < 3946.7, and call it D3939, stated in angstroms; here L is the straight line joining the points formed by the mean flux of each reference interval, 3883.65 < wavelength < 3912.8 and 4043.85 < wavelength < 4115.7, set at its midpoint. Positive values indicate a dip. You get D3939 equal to 3.9 angstroms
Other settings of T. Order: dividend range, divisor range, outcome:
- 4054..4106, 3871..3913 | 1.41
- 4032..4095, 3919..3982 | 1.61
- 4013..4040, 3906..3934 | 1.43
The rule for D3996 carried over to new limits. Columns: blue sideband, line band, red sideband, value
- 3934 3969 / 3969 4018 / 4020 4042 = -1.6 angstroms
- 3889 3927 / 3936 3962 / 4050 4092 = 2.0 angstroms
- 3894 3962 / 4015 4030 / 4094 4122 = -2.7 angstroms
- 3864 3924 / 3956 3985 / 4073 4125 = 6.6 angstroms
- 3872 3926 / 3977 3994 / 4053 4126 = -0.4 angstroms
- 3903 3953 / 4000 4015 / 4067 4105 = -3.3 angstroms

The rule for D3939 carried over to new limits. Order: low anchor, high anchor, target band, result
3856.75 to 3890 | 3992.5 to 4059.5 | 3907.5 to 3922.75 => -0.24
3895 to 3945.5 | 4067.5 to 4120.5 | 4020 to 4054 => -3.75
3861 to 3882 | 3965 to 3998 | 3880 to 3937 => 4.03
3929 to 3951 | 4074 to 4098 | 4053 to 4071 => -3.07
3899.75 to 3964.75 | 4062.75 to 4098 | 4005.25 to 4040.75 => -4.83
